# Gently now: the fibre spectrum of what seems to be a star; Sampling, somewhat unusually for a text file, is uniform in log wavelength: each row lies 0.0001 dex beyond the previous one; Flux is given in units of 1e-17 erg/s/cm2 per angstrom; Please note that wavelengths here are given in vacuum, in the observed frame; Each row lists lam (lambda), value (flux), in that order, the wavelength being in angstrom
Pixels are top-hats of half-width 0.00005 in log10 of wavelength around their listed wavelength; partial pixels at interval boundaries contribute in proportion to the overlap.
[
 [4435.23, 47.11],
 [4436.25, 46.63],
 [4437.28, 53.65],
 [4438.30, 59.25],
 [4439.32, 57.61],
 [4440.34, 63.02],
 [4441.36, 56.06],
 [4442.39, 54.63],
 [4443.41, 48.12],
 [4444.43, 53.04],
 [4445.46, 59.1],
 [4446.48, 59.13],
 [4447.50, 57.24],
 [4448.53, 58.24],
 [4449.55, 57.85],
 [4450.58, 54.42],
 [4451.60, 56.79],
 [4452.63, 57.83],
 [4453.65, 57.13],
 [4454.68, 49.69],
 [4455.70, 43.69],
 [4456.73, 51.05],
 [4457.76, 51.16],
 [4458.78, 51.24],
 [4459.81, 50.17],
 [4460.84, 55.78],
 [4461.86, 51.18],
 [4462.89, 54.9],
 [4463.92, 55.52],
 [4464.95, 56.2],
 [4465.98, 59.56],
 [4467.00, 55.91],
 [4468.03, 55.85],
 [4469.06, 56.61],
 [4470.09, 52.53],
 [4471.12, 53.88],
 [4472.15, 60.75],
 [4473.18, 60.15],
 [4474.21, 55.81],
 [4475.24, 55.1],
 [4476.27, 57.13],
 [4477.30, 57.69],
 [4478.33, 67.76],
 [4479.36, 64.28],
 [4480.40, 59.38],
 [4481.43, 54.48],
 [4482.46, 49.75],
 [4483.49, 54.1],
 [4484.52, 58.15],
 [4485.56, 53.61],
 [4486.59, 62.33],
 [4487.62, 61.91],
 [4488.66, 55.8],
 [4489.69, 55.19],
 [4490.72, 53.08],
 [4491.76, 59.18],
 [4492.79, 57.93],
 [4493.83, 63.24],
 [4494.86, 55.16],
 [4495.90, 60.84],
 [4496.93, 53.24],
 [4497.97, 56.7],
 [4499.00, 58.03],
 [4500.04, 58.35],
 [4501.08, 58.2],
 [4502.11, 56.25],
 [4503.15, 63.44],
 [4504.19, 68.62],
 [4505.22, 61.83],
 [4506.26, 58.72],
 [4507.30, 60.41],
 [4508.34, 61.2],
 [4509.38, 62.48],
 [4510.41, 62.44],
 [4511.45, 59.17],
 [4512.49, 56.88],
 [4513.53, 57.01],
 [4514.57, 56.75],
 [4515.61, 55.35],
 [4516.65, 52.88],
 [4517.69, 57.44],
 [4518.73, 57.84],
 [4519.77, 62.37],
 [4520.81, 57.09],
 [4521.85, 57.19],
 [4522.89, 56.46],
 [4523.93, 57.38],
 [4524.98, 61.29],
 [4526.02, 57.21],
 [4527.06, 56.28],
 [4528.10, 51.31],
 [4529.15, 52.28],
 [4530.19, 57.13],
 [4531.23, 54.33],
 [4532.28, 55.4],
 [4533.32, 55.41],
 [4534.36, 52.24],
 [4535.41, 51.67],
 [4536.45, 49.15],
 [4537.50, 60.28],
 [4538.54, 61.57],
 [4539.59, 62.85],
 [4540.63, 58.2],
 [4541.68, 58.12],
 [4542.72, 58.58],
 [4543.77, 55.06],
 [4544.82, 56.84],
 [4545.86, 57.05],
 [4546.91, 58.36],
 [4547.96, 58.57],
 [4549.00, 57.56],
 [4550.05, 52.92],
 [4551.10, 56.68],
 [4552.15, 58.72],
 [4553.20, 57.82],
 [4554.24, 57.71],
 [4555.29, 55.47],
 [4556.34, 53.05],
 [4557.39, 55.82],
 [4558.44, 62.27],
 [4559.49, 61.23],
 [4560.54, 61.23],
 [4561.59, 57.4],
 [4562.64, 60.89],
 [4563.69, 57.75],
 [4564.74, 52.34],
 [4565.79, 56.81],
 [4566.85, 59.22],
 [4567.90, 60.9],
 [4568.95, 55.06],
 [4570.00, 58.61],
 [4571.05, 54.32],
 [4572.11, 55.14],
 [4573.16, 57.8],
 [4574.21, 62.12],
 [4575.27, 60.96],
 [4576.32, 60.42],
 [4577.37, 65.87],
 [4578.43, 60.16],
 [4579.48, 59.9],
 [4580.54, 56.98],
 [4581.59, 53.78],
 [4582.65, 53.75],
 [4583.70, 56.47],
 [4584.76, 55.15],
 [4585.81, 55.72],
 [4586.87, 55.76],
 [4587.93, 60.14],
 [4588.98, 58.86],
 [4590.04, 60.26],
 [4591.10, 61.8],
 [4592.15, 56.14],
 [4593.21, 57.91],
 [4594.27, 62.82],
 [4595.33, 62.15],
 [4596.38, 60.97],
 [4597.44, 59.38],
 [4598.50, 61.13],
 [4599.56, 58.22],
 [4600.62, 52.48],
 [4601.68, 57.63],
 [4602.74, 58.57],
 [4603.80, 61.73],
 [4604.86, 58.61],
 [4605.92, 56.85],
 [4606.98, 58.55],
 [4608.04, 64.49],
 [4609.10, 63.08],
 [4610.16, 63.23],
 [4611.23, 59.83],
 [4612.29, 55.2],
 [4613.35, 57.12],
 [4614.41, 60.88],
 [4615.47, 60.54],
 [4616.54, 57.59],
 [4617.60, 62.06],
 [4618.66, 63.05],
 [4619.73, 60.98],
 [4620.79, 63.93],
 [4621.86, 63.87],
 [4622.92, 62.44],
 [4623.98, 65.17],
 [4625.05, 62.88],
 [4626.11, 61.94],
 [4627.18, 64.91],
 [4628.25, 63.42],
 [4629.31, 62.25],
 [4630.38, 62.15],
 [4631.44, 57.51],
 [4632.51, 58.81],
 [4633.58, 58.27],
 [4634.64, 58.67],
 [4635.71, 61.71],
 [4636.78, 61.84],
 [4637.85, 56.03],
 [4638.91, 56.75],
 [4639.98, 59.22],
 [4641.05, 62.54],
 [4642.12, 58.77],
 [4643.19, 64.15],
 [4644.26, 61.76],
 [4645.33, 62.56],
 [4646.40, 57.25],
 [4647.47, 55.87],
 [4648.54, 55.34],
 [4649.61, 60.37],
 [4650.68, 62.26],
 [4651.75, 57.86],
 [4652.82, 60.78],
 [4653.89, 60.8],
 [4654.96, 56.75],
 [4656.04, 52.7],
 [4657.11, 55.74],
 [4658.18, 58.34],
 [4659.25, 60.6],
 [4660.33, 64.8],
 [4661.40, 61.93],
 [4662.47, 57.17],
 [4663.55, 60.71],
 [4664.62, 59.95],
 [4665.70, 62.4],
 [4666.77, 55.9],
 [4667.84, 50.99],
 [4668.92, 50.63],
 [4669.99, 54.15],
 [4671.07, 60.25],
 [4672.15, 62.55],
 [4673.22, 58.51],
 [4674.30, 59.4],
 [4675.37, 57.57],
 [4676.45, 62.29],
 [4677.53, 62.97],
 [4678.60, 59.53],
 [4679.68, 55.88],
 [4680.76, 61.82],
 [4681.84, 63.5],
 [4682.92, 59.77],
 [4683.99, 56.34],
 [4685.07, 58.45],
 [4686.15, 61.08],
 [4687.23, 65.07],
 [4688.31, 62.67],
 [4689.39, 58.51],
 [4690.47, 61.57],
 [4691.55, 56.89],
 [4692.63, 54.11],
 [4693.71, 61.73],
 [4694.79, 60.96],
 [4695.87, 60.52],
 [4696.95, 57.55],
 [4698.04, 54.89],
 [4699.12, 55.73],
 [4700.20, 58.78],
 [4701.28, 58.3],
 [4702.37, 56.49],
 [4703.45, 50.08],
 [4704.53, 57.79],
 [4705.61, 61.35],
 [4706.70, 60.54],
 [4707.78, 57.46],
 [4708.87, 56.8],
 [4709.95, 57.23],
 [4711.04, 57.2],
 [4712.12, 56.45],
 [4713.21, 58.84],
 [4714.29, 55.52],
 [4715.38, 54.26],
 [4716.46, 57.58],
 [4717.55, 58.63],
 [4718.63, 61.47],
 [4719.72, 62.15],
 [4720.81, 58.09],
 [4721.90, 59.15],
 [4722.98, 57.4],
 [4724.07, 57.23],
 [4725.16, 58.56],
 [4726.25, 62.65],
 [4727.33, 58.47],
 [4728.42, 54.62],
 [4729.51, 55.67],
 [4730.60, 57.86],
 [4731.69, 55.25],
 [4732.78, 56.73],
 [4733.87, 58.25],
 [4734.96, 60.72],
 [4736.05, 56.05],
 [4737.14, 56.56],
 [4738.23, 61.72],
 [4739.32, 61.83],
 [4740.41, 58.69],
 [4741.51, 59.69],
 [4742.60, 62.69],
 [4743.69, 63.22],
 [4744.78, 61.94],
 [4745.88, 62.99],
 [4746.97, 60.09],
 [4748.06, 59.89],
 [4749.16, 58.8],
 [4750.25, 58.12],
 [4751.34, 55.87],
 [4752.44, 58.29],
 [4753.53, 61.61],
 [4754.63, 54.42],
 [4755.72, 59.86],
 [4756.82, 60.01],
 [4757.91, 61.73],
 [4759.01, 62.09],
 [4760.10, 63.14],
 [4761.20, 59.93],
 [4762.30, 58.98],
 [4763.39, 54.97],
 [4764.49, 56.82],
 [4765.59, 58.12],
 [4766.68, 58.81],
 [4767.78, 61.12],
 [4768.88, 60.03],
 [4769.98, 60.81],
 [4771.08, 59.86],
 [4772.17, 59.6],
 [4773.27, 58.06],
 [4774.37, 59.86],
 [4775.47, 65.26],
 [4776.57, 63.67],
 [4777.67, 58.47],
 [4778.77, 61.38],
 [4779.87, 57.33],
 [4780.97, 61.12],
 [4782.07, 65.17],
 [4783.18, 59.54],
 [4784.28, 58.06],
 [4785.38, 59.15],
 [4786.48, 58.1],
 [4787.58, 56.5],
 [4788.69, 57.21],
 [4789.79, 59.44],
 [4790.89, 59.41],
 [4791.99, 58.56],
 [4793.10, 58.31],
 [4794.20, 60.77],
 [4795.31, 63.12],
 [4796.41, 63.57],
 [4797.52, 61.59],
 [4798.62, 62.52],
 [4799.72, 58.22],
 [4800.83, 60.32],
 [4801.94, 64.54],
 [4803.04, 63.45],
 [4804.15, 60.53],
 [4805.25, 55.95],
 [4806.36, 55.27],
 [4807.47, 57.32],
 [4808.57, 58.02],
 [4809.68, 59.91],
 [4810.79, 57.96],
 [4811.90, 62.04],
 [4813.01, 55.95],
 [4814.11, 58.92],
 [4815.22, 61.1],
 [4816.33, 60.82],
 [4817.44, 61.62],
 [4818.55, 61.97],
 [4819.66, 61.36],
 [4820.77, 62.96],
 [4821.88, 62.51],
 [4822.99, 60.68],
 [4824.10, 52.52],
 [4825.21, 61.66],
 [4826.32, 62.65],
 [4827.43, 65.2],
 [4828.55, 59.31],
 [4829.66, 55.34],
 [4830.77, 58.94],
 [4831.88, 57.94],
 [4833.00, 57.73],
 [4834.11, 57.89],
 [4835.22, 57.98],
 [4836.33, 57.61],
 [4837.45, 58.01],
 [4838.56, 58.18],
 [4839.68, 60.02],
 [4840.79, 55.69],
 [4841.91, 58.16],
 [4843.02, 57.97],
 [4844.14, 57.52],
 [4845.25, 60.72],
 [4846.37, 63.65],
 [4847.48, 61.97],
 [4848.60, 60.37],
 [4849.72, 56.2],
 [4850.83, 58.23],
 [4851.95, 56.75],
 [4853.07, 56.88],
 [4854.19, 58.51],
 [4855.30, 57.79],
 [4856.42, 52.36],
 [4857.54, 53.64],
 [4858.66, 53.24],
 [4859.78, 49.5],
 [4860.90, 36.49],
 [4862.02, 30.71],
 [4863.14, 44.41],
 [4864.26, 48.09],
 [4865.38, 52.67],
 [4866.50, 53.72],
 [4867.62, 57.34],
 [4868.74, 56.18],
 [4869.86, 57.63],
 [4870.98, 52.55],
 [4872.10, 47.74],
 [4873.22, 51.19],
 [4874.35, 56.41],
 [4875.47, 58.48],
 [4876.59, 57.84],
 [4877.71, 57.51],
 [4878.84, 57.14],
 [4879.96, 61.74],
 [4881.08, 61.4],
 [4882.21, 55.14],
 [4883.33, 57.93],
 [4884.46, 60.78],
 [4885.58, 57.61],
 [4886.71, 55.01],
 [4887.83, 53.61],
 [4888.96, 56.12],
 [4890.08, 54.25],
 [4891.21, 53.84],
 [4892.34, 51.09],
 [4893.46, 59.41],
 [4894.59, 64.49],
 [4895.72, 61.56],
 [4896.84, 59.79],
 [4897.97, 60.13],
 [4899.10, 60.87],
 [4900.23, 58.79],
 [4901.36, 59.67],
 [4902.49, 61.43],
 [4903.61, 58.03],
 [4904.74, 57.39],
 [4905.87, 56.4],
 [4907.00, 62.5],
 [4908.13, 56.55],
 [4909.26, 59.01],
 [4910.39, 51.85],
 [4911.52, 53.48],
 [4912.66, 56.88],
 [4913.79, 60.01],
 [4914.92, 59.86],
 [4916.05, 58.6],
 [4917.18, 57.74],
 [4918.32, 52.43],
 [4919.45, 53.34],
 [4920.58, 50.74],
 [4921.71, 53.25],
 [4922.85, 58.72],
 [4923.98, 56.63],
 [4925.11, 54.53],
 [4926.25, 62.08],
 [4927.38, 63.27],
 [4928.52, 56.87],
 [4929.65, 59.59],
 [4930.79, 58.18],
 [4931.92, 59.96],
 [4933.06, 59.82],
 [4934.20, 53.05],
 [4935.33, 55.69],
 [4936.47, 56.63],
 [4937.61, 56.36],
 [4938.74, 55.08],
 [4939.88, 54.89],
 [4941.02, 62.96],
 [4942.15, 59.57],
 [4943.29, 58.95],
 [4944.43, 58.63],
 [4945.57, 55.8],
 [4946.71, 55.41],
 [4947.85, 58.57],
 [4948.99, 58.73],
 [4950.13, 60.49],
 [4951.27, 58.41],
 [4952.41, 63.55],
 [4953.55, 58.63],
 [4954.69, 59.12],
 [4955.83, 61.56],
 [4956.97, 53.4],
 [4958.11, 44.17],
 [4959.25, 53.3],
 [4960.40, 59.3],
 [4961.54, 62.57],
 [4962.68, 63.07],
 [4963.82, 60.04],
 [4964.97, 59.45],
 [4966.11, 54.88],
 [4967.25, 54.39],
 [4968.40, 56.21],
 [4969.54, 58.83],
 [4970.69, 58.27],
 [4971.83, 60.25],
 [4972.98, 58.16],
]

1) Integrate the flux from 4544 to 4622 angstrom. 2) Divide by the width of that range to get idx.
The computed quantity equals 58.7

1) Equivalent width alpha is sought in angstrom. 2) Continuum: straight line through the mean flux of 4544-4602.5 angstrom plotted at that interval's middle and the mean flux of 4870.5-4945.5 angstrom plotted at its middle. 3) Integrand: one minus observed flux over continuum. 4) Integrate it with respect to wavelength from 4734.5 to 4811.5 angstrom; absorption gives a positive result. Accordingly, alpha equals -2.9 angstrom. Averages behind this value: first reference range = 58.1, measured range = 59.8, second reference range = 57.3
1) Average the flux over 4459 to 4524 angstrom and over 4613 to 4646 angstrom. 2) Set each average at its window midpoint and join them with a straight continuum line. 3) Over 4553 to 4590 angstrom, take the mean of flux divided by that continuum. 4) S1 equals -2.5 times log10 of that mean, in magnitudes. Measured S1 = 0.03 mag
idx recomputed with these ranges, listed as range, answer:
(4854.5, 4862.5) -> 48.2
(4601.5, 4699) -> 59.8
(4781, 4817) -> 59.7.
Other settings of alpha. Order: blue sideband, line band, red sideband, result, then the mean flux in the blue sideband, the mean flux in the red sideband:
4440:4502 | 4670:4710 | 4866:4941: -1.6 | 56.2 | 57.1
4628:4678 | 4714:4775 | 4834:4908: -1.2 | 59.2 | 56.3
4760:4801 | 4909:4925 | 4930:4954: 0.7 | 59.9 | 58.1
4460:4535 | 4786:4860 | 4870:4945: -2.1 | 57.4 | 57.3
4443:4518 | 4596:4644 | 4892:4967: -2.7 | 56.9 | 57.8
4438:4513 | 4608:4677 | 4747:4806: -1.5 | 57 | 59.8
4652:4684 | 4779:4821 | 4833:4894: -2.5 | 58.9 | 55.4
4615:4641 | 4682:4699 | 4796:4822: 0.4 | 61.1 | 60.3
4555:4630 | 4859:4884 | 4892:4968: 2.2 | 59.4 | 57.8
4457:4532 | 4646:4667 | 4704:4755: -0.3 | 57.3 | 58.7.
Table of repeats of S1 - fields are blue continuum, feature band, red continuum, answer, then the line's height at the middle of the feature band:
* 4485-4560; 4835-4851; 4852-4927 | -0.06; 55.9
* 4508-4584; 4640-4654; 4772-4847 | -0.03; 58.3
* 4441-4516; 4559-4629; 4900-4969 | -0.05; 57.1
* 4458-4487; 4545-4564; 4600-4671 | 0.00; 58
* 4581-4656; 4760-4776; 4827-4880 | -0.05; 57.1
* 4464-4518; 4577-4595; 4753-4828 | 0.01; 58.7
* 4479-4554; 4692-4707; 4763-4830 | 0.03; 59.1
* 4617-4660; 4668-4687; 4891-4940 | 0.02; 59.9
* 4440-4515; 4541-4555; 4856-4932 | -0.01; 56.8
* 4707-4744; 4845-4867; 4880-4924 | 0.09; 57.7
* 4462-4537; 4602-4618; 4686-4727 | -0.04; 57.9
